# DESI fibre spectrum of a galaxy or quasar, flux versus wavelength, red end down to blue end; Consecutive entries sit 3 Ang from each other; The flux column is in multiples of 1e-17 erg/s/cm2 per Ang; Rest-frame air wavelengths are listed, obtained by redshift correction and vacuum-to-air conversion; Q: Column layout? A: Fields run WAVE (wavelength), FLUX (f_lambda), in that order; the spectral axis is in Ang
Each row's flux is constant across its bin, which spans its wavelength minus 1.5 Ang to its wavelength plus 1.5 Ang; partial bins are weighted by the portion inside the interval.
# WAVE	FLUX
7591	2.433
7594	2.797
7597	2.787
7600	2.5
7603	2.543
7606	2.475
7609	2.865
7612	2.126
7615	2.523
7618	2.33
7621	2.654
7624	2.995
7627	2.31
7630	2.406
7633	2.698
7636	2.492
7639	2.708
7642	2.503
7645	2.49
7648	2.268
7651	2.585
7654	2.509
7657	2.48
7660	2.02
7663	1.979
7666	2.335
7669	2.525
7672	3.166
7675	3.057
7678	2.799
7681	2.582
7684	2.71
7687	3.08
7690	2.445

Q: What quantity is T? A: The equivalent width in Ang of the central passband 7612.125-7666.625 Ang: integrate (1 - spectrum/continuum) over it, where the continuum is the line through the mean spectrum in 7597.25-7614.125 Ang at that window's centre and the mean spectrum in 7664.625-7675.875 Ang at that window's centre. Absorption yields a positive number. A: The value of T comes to 3.91 Ang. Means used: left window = 2.52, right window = 2.76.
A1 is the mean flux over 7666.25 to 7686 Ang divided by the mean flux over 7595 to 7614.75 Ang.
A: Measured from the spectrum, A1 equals 1.1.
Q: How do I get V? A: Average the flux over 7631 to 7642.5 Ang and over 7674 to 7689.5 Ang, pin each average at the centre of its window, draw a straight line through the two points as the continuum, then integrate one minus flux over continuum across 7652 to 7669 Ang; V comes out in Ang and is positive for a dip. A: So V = 2.6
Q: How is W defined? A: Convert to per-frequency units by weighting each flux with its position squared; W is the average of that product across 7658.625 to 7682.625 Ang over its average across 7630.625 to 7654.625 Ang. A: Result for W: 1.0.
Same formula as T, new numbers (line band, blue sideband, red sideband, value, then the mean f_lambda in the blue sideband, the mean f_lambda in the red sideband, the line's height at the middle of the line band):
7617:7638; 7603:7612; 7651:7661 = -0.64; 2.56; 2.39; 2.49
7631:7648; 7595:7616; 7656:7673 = -0.59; 2.55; 2.39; 2.46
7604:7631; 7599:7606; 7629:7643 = 0.16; 2.51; 2.57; 2.54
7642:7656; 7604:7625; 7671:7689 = 1.33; 2.56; 2.88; 2.73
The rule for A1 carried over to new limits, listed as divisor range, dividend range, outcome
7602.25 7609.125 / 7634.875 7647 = 0.98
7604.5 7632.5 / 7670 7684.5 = 1.13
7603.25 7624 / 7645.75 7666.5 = 0.91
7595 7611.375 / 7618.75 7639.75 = 0.99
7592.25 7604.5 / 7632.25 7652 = 0.95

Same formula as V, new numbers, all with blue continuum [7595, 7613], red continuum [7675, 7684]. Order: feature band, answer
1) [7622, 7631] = 0.1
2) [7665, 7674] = 0.1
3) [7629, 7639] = 0.3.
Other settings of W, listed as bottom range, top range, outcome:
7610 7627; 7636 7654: 1.00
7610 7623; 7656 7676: 1.03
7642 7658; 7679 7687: 1.12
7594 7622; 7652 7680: 1.01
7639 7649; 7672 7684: 1.16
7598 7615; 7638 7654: 1.01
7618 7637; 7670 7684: 1.13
